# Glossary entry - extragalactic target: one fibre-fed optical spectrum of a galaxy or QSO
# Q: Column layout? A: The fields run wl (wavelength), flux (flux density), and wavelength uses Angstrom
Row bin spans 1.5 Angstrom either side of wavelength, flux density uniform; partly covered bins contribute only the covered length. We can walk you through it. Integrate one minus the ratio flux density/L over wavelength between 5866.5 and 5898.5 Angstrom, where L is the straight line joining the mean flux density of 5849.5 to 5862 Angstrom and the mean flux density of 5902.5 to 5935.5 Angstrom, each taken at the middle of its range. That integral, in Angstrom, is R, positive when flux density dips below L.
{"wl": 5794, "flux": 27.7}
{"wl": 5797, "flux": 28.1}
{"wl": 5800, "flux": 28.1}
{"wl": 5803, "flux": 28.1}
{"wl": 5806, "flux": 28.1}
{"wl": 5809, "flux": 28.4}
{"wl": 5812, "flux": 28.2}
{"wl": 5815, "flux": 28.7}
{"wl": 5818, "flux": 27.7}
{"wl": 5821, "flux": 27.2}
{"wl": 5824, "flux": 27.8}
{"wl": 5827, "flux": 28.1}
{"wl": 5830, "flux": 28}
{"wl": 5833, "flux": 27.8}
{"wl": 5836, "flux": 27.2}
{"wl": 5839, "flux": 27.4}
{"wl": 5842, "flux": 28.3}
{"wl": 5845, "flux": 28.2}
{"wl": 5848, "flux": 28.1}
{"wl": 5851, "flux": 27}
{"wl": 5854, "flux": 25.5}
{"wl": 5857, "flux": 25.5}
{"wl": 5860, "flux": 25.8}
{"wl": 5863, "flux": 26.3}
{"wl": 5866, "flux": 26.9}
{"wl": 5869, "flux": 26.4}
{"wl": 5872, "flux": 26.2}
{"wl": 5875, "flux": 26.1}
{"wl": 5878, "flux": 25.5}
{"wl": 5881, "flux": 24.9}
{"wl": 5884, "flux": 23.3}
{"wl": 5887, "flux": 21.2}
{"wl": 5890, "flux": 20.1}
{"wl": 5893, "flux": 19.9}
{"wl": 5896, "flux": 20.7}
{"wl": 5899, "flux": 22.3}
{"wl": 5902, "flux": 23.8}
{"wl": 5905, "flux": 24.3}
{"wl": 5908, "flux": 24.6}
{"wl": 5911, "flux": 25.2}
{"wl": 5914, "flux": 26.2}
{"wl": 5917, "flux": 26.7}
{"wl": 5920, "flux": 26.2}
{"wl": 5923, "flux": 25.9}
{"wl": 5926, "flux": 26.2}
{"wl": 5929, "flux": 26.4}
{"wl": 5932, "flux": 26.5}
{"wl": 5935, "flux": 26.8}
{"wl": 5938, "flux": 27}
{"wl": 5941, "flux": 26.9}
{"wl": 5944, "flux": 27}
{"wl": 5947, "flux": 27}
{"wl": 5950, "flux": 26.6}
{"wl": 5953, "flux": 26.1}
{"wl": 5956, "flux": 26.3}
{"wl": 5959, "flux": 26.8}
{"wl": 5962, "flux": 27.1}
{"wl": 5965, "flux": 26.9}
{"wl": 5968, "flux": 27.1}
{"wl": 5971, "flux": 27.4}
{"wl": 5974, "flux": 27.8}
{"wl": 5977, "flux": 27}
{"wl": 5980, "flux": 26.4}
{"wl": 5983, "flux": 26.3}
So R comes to 3.0 Angstrom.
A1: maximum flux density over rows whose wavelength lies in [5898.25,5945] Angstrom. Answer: 27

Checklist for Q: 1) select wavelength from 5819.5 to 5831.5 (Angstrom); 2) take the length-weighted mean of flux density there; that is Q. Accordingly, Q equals 27.8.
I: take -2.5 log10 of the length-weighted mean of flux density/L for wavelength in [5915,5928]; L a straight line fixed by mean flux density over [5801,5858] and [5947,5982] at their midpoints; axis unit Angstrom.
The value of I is 0.04 mag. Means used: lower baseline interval 27.7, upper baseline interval 26.9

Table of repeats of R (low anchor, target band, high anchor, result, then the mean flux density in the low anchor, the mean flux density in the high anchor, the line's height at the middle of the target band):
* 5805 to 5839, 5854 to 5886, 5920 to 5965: 2.1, 27.9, 26.6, 27.4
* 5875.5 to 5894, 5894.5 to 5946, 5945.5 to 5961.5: -1.5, 22.7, 26.6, 24.7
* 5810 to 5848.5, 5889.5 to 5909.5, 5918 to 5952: 3.5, 27.9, 26.6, 27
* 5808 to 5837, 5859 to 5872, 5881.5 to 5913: -0.8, 27.9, 22.7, 24.9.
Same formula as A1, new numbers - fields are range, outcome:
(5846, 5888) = 28.1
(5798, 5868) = 28.7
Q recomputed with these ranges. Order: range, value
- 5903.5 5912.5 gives 24.7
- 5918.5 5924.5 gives 26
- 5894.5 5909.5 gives 23.1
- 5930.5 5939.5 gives 26.8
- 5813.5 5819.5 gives 28.2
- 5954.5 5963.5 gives 26.7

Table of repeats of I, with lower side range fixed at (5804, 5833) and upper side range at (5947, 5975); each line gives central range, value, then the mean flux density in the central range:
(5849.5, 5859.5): 0.071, 26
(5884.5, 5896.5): 0.307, 20.7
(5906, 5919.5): 0.066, 25.7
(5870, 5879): 0.064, 26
